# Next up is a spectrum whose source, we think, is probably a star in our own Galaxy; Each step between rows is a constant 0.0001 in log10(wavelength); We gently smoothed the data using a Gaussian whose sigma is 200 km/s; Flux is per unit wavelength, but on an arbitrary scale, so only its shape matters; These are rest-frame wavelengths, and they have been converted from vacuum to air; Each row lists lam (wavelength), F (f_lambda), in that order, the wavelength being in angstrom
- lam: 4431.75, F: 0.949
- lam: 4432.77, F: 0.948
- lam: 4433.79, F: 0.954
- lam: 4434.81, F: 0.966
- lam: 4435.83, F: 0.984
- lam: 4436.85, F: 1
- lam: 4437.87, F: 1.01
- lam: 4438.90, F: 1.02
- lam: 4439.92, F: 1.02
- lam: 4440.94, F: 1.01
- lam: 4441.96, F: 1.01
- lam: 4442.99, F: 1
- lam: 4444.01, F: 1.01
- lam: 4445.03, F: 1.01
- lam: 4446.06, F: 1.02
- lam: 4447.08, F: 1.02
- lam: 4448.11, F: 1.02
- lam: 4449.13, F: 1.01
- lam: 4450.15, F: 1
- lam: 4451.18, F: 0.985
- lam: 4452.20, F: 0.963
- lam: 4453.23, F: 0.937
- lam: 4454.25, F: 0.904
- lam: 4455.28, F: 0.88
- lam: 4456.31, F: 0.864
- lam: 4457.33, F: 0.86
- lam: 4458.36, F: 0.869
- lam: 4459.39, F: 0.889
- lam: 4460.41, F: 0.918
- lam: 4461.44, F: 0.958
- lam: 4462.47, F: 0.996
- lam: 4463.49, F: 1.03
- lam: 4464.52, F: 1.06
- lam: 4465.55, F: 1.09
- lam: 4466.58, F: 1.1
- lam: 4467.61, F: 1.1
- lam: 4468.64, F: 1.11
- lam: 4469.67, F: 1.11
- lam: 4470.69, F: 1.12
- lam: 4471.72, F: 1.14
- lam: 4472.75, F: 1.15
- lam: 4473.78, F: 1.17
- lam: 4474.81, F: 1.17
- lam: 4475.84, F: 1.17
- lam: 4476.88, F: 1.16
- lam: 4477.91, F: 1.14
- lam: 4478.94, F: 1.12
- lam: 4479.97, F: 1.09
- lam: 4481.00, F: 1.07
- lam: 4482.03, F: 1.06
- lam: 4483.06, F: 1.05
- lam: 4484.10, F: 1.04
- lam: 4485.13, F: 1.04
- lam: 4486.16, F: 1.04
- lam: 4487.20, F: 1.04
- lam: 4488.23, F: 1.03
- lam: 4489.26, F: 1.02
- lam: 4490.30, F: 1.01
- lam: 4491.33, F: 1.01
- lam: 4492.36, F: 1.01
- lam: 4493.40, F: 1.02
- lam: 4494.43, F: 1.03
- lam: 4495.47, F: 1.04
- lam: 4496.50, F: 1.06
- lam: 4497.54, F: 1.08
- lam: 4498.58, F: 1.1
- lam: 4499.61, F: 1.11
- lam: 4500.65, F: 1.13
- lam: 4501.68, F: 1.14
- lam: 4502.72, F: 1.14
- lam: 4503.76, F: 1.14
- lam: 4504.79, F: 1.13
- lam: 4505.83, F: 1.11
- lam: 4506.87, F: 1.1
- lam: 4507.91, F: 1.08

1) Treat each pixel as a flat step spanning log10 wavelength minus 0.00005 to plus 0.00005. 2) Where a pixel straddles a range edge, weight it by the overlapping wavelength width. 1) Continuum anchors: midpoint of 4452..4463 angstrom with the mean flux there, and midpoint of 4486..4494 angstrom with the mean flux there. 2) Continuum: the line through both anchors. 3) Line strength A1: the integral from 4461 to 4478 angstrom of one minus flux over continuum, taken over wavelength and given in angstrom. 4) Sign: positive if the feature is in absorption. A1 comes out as -2.7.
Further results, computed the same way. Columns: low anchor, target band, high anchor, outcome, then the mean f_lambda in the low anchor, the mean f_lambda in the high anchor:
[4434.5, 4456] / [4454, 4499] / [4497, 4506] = 0.7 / 0.988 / 1.12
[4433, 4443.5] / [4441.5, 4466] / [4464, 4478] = 2.0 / 0.996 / 1.13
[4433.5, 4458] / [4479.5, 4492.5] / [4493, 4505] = 0.3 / 0.977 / 1.09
